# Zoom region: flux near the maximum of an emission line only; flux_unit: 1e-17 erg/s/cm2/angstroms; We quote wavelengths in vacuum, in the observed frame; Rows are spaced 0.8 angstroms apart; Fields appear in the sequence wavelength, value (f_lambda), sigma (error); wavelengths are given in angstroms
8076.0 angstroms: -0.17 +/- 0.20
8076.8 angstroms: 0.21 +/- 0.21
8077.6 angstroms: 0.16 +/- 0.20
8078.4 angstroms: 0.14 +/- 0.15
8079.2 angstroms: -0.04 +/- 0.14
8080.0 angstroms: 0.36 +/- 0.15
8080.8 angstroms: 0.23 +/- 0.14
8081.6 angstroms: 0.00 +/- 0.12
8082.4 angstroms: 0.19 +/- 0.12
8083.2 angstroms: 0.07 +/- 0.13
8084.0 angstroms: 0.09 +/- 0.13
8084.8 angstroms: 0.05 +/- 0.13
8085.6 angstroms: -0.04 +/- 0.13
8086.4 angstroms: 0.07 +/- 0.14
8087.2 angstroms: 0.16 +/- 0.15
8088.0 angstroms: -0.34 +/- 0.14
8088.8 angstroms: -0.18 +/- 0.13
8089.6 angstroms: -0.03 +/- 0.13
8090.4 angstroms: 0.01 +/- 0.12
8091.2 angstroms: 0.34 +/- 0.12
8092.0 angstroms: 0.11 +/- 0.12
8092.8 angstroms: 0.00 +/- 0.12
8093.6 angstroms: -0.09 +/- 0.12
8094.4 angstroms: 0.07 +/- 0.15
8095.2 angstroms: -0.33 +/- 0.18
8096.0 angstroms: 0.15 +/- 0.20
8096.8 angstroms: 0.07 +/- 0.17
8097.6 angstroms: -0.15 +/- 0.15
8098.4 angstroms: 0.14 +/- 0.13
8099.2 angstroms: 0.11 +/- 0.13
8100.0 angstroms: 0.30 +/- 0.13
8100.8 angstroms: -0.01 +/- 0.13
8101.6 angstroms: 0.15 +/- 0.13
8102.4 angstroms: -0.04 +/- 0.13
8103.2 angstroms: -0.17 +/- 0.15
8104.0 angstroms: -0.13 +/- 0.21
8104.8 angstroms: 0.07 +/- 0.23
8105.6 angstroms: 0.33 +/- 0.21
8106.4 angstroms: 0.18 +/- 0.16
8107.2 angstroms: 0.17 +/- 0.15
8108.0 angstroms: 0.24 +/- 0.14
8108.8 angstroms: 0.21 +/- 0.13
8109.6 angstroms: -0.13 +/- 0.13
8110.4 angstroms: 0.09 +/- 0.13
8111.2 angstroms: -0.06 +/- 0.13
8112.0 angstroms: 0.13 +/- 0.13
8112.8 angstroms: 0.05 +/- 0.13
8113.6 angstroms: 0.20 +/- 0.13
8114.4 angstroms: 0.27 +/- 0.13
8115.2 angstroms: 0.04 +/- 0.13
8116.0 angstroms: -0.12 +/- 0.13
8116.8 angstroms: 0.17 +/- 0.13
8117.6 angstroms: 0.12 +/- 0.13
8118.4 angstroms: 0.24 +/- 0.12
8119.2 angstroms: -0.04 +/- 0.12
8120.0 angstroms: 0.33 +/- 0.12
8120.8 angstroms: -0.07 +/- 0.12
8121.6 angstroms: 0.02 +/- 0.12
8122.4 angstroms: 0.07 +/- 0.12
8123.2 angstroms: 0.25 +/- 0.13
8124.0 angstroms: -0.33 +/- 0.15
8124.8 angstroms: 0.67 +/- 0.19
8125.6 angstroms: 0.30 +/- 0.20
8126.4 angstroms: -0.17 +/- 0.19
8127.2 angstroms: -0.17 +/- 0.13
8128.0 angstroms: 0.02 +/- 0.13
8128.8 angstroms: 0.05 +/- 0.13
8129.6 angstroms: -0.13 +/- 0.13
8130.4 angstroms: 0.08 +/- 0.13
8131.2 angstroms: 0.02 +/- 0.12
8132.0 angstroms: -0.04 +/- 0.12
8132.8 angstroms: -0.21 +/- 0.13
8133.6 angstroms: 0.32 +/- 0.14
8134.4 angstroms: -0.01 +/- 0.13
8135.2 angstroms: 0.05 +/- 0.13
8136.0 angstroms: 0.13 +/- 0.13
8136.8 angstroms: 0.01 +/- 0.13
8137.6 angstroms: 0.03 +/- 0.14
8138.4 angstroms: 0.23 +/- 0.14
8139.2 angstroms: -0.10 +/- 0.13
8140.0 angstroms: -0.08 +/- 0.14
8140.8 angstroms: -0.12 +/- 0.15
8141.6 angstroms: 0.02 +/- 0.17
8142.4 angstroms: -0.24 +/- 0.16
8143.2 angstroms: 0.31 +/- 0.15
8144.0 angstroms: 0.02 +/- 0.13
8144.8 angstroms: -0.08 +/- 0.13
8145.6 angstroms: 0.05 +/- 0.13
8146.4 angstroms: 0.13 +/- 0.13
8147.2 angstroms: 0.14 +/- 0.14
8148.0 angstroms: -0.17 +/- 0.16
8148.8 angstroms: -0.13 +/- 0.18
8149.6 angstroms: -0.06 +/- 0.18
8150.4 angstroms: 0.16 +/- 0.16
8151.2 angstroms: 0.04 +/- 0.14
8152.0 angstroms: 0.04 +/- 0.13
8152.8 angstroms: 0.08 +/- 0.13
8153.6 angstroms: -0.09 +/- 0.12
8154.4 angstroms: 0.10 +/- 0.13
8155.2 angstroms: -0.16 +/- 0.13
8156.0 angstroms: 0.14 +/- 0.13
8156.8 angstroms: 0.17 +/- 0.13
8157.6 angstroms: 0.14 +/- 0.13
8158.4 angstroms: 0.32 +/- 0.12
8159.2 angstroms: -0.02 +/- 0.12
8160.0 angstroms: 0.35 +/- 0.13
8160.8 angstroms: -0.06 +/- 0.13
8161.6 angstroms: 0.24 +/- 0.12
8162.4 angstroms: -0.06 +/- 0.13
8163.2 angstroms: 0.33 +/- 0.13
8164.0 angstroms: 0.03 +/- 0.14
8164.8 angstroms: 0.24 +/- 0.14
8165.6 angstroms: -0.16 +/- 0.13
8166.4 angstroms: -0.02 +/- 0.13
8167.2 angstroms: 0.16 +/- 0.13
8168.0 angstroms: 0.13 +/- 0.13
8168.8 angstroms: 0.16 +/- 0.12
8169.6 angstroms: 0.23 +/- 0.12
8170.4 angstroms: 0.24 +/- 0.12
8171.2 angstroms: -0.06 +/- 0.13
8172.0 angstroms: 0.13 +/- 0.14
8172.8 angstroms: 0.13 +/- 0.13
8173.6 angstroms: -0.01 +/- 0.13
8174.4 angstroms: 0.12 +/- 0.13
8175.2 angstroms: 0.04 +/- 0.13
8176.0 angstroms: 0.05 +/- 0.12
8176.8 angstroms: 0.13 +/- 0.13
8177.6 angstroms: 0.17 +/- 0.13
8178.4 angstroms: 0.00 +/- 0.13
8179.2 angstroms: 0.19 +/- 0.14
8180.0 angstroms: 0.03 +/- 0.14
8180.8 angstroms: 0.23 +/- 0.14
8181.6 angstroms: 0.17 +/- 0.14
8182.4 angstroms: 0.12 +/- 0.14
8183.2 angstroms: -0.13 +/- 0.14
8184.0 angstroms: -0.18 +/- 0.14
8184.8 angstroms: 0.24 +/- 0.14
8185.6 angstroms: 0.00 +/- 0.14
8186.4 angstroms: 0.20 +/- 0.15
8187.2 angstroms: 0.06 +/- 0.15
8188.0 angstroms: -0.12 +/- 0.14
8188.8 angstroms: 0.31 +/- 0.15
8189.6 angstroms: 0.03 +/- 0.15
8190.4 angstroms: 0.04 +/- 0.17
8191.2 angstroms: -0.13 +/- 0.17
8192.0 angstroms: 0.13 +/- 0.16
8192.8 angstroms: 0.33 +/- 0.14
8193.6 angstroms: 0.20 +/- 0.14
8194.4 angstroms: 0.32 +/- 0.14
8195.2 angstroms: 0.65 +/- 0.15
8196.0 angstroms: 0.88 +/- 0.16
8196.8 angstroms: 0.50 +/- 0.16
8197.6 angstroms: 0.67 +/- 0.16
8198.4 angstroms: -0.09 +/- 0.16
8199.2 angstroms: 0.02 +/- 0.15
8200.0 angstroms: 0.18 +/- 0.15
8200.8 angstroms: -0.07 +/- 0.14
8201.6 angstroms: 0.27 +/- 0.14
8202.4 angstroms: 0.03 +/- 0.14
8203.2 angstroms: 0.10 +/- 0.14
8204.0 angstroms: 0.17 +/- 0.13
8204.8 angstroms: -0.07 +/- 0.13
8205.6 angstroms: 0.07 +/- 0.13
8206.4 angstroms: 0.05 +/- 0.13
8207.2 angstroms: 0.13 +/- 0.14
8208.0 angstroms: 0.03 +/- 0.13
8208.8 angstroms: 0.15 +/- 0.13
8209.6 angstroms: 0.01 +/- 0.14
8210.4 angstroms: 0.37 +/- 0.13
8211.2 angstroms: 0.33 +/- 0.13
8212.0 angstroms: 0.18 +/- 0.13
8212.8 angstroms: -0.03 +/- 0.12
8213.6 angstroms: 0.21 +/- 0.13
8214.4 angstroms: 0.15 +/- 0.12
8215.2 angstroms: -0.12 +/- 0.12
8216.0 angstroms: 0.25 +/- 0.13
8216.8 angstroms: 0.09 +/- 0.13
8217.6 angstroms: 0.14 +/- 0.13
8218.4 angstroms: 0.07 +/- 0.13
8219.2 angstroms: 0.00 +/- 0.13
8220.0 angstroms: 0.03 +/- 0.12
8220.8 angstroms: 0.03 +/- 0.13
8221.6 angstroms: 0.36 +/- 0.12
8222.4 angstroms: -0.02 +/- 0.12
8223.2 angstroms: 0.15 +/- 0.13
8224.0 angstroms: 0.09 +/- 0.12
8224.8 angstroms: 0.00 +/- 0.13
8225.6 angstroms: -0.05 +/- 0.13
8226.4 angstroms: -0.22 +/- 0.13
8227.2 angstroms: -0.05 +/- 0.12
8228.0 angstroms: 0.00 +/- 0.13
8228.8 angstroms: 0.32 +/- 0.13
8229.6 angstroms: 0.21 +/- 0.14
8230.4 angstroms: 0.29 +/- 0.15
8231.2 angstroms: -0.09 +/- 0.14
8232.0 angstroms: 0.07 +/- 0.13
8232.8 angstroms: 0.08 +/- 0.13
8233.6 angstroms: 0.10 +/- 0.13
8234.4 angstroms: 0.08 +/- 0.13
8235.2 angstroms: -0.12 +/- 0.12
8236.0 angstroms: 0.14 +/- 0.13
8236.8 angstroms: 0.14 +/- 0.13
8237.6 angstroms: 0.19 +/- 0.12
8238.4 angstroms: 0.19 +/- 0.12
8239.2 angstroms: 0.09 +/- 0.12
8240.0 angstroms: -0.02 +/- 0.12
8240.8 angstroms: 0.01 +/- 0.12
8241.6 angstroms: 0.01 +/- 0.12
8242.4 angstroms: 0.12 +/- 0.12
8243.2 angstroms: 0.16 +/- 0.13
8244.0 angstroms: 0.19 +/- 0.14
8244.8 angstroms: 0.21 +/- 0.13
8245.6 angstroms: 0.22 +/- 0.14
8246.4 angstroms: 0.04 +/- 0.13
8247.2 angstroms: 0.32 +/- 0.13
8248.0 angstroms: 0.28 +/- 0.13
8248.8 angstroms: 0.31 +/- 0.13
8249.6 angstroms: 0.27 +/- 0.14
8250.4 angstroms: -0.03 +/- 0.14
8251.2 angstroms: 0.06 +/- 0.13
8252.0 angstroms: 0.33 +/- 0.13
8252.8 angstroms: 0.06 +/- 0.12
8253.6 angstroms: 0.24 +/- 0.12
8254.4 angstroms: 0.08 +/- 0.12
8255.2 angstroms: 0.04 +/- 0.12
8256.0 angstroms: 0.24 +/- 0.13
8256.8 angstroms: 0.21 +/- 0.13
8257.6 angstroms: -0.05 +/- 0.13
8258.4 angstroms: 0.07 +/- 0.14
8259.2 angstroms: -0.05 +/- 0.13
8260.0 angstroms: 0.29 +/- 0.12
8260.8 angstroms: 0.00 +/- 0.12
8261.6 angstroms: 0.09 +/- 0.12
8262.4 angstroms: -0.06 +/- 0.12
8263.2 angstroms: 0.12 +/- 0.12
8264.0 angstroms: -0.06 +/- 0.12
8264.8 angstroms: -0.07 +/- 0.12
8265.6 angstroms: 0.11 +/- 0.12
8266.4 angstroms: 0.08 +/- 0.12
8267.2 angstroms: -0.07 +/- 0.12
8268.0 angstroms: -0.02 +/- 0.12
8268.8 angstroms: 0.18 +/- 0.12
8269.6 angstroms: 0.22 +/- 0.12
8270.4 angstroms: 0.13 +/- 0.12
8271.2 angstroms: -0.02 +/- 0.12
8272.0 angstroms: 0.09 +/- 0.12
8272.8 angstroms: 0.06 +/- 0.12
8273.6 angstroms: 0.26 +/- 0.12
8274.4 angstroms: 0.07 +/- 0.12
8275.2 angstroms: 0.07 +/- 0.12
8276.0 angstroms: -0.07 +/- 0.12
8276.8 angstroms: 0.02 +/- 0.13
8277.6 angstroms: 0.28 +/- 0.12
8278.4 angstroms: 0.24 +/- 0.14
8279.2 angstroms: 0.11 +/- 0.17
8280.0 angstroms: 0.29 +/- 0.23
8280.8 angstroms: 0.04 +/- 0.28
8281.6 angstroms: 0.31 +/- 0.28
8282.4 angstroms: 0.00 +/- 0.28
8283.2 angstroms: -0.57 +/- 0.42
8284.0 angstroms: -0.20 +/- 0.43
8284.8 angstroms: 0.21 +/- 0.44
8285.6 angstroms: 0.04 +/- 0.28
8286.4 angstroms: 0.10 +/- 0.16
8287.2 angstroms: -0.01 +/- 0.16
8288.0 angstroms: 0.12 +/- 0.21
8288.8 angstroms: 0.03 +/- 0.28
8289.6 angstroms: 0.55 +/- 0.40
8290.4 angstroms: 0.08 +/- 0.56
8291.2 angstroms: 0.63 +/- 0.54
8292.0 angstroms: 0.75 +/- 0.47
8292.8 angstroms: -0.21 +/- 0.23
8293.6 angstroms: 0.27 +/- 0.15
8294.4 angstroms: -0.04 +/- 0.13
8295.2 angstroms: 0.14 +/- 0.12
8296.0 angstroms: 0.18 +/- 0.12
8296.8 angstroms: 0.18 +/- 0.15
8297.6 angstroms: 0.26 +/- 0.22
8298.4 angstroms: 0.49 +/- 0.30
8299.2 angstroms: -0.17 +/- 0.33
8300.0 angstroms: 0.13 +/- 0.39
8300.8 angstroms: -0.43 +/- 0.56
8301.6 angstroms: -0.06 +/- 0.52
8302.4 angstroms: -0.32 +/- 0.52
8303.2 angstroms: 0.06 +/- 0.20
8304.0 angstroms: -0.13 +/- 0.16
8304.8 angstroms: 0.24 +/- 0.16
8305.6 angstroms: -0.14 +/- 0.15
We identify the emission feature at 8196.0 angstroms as H-gamma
